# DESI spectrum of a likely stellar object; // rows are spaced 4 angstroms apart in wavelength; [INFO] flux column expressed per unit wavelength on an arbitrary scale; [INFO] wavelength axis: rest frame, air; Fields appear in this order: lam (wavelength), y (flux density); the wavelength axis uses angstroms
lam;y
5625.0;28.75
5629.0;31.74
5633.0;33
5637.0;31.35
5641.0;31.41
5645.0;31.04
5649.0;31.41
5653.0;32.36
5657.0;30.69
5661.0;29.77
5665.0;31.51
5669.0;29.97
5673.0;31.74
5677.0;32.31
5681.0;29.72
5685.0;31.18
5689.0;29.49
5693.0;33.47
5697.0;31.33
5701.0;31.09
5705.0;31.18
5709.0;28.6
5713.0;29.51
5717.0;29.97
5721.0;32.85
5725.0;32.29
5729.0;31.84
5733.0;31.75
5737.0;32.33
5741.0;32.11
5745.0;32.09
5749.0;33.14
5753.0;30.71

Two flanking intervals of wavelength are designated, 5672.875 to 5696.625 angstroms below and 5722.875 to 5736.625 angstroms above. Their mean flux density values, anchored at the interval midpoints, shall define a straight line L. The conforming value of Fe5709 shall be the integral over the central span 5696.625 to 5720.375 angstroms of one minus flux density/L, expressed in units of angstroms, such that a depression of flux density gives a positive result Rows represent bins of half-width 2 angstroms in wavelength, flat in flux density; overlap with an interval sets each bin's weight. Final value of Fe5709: 1.0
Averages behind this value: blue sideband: 31.3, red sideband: 32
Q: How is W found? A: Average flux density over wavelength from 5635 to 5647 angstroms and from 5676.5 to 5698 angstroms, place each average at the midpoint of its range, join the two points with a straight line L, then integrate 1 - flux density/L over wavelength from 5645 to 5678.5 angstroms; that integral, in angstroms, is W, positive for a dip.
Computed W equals 0.0 angstroms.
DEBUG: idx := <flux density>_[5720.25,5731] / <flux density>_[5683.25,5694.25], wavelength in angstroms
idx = 1.03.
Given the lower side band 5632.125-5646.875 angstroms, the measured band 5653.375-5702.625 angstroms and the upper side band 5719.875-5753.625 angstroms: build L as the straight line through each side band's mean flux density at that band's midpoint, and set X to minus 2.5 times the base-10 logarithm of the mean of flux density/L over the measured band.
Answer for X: 0.03 mag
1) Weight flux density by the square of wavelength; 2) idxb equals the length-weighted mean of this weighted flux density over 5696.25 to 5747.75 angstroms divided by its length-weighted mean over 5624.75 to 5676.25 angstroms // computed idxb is 1.03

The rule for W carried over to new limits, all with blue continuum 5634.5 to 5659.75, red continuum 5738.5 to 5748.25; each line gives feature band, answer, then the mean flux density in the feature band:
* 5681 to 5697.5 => 0.3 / 31.2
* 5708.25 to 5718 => 0.8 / 29.4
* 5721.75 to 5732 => 0.0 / 32.1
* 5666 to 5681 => 0.2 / 31.1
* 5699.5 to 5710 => 0.5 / 30.4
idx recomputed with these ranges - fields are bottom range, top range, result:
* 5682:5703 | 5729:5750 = 1.03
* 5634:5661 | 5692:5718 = 0.98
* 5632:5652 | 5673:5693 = 0.98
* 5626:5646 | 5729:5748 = 1.02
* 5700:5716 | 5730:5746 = 1.07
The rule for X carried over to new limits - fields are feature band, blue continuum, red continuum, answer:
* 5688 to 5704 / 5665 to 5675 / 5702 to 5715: -0.043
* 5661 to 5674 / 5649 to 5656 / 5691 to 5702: 0.038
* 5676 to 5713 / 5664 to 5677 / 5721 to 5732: 0.028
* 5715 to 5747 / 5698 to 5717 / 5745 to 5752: -0.014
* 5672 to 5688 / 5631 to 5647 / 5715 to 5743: 0.024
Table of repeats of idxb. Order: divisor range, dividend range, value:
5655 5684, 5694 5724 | 1.01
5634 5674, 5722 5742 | 1.06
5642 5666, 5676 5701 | 1.01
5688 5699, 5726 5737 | 1.02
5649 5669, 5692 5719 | 1.00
